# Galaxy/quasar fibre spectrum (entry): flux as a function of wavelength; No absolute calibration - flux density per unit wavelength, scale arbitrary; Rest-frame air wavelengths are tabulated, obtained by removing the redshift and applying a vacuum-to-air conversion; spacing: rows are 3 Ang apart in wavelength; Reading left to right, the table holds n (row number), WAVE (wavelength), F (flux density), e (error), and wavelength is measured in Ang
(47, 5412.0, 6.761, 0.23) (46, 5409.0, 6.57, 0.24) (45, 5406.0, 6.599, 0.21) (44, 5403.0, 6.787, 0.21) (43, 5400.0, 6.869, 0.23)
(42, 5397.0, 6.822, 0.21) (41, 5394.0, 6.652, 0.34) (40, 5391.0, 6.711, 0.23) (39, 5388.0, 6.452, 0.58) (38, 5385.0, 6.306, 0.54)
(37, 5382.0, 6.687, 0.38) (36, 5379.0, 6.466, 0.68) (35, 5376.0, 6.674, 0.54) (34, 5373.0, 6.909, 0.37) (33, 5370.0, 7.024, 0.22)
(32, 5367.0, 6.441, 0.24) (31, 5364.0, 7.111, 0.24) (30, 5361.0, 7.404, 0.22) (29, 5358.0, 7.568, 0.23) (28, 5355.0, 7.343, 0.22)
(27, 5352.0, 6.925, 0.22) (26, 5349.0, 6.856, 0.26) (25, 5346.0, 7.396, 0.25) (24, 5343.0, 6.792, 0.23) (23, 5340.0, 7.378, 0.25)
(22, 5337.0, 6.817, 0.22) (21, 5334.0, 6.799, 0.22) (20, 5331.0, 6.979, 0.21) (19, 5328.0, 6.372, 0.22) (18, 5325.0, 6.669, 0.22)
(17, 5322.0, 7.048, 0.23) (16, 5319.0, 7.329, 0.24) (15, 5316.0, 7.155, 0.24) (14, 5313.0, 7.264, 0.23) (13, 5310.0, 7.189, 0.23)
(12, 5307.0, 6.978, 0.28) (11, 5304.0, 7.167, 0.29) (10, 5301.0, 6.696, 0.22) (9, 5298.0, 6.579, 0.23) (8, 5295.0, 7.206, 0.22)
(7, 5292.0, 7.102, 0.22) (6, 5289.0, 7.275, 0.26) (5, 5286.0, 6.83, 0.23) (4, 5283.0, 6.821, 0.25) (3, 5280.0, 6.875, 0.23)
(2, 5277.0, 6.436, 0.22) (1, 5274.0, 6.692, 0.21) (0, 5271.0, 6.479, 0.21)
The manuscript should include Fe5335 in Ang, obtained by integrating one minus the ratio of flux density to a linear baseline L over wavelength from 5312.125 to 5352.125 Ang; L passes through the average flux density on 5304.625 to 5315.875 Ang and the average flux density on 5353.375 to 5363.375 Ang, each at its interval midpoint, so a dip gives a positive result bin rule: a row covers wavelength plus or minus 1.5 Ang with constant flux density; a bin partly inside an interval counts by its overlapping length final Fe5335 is 1.5 Ang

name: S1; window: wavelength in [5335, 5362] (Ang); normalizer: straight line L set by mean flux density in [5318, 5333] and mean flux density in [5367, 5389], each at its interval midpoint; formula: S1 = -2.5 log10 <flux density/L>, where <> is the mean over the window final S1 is -0.061 mag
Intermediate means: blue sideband 6.86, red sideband 6.64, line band 7.15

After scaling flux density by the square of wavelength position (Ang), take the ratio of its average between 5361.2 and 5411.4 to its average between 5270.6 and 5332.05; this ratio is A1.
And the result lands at 1.00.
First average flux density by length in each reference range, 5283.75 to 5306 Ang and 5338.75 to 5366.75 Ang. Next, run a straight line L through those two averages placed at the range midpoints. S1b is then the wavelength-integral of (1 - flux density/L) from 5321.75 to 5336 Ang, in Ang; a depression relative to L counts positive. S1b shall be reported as 0.7 Ang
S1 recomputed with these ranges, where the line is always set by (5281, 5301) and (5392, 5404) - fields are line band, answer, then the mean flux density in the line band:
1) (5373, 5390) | 0.040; 6.56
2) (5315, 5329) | -0.004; 6.93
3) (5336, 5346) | -0.031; 7.06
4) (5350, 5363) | -0.068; 7.28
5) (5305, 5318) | -0.037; 7.15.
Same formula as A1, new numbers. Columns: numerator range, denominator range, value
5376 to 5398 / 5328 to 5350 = 0.96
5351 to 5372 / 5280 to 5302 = 1.05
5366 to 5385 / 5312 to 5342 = 0.97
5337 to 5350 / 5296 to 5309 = 1.05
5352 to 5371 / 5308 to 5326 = 1.02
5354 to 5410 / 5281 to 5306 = 1.01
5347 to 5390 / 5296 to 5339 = 1.01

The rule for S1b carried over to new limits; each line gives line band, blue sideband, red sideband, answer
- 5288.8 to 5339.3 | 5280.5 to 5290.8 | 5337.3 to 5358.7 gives 0.52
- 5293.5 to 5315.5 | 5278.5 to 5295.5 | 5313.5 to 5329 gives -0.12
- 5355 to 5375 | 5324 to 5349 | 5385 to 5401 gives -0.90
